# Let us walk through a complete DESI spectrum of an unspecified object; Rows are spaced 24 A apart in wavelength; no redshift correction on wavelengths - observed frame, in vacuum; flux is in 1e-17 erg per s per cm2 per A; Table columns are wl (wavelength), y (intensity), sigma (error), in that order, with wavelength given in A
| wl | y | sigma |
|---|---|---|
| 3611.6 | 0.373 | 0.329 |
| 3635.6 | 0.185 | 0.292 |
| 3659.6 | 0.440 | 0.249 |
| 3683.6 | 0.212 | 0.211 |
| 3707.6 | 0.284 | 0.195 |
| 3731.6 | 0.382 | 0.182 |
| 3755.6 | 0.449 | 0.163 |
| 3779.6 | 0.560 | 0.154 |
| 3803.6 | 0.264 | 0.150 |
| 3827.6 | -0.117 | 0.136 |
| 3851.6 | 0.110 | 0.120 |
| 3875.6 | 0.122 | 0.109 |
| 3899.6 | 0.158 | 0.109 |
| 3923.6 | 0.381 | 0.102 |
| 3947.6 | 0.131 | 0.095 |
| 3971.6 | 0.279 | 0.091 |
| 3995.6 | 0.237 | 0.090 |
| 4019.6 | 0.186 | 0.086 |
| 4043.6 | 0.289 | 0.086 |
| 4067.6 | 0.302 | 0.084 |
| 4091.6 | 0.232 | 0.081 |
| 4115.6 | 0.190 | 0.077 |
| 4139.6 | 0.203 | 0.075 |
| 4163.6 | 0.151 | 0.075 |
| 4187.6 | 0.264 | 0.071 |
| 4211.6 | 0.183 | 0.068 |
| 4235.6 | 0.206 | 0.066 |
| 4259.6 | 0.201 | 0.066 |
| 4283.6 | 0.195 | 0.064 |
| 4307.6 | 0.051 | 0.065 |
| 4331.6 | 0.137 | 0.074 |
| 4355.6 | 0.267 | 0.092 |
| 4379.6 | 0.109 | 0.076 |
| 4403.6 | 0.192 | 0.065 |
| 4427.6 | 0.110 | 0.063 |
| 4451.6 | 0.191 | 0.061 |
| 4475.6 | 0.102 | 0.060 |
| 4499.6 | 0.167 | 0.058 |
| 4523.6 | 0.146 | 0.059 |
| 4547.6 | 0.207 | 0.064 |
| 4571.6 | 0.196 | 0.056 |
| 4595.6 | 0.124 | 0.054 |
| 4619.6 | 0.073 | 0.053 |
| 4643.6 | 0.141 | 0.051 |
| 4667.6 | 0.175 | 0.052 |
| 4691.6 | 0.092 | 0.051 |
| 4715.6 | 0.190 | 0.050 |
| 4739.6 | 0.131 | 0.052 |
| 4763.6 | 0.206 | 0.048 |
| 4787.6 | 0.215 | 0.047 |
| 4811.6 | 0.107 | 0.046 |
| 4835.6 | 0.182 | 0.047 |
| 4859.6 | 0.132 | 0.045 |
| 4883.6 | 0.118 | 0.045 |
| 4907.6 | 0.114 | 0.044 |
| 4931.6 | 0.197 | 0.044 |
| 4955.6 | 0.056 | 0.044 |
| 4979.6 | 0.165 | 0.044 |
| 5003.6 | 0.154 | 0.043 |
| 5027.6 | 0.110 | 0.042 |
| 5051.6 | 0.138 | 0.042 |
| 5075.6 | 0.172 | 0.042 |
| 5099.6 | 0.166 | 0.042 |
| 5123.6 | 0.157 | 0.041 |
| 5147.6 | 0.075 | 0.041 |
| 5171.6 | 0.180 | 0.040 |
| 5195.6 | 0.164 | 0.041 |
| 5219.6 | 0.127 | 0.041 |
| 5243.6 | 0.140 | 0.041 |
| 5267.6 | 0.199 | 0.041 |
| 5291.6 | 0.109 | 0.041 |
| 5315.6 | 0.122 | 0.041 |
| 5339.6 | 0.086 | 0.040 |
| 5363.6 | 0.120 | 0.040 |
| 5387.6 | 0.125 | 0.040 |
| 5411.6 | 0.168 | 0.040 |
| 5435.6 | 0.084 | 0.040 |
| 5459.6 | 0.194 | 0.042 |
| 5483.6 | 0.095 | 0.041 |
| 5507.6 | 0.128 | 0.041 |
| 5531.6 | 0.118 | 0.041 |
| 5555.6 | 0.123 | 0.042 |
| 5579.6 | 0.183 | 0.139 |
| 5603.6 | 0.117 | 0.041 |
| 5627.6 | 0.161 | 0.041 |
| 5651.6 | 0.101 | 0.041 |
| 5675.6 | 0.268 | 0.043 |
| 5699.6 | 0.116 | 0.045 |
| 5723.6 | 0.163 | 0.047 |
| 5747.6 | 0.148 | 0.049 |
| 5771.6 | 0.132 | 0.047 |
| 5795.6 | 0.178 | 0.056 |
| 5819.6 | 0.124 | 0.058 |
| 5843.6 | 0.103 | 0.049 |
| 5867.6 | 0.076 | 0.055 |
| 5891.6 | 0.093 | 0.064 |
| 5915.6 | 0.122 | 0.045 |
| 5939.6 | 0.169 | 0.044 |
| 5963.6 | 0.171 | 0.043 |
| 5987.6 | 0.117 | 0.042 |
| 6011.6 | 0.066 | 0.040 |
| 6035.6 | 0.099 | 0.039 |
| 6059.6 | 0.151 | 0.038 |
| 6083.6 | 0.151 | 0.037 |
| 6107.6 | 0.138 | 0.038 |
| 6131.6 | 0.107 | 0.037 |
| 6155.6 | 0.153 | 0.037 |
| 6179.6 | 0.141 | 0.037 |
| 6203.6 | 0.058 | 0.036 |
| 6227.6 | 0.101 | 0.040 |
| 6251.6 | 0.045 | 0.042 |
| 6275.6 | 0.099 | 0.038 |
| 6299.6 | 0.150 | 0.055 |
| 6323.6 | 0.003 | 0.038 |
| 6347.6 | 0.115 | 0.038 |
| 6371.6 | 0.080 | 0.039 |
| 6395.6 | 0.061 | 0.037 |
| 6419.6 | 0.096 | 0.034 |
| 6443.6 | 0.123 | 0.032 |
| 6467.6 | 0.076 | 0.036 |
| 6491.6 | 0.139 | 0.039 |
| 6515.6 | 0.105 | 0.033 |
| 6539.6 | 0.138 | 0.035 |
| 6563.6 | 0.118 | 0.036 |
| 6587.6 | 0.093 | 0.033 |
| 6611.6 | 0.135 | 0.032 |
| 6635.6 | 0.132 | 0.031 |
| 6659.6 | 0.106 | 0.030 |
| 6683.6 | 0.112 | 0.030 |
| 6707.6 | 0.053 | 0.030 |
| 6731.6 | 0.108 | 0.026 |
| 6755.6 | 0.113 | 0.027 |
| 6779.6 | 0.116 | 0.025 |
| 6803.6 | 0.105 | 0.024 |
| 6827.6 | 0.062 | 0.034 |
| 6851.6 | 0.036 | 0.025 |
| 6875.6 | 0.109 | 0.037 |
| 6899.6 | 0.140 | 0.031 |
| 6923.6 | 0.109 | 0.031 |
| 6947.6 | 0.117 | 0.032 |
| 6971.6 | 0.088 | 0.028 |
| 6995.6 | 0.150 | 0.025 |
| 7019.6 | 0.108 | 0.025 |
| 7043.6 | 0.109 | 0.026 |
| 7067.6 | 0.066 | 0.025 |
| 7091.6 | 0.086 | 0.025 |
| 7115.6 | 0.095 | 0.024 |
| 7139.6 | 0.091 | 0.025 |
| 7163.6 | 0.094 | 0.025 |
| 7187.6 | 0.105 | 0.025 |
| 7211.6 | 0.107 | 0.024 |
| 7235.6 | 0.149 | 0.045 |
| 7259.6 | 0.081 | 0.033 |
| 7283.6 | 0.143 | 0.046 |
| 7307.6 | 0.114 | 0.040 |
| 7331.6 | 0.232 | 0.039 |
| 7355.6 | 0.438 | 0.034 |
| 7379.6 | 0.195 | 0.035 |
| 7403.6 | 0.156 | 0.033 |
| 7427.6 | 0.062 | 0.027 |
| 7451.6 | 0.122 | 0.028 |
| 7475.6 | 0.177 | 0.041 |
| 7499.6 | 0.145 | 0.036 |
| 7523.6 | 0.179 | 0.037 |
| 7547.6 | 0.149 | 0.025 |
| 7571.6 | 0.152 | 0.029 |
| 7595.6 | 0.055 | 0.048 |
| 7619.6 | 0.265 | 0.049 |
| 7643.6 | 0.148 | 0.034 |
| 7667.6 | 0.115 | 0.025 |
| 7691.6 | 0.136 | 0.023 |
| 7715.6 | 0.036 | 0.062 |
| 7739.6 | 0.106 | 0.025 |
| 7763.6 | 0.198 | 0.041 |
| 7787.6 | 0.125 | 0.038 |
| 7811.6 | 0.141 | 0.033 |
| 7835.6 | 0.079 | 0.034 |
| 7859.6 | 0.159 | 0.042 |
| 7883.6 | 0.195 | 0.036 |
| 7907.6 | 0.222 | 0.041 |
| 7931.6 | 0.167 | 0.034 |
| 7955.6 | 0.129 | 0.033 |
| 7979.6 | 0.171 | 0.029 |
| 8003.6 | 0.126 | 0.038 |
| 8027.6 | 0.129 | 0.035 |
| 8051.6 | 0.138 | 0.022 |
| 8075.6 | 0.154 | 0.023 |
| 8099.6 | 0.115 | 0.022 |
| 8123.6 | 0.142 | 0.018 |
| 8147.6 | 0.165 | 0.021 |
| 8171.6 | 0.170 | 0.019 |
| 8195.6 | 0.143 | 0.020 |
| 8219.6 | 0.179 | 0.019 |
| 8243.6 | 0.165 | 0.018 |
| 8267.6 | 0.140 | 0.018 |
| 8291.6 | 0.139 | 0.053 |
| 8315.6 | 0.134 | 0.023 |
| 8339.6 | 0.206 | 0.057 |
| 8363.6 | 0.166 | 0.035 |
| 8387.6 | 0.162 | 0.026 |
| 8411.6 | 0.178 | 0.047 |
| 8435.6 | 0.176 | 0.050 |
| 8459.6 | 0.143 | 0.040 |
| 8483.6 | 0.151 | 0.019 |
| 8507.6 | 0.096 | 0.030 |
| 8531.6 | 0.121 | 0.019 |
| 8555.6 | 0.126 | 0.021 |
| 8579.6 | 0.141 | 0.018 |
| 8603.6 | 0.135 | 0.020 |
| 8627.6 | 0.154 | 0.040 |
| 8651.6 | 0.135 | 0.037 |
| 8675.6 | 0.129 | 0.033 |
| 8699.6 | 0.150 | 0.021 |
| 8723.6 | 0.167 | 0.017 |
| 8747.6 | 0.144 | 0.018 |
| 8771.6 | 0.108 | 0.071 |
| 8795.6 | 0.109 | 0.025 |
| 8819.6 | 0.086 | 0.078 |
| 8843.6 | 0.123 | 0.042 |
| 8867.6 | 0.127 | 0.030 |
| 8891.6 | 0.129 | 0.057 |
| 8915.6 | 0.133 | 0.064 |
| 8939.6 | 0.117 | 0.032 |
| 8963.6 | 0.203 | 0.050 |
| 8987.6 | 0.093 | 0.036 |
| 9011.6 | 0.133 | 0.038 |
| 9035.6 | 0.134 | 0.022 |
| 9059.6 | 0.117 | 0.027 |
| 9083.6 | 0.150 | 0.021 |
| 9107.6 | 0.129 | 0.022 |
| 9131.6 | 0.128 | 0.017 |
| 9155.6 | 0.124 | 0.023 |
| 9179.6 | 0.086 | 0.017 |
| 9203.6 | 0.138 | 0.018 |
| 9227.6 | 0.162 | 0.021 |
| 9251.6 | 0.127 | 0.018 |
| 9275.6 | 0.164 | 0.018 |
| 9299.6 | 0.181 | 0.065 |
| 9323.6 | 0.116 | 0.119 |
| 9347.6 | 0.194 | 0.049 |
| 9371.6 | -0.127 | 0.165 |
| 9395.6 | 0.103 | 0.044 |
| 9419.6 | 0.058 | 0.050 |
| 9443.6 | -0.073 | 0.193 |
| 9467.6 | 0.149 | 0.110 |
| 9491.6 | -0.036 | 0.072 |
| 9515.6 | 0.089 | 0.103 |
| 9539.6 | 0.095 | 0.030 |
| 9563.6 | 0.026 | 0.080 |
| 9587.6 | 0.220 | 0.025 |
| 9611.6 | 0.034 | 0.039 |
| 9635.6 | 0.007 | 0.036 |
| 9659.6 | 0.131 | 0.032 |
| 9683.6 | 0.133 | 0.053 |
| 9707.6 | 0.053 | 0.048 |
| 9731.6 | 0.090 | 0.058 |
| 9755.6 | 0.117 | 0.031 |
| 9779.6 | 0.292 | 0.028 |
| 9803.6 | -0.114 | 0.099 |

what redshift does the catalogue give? 0.97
